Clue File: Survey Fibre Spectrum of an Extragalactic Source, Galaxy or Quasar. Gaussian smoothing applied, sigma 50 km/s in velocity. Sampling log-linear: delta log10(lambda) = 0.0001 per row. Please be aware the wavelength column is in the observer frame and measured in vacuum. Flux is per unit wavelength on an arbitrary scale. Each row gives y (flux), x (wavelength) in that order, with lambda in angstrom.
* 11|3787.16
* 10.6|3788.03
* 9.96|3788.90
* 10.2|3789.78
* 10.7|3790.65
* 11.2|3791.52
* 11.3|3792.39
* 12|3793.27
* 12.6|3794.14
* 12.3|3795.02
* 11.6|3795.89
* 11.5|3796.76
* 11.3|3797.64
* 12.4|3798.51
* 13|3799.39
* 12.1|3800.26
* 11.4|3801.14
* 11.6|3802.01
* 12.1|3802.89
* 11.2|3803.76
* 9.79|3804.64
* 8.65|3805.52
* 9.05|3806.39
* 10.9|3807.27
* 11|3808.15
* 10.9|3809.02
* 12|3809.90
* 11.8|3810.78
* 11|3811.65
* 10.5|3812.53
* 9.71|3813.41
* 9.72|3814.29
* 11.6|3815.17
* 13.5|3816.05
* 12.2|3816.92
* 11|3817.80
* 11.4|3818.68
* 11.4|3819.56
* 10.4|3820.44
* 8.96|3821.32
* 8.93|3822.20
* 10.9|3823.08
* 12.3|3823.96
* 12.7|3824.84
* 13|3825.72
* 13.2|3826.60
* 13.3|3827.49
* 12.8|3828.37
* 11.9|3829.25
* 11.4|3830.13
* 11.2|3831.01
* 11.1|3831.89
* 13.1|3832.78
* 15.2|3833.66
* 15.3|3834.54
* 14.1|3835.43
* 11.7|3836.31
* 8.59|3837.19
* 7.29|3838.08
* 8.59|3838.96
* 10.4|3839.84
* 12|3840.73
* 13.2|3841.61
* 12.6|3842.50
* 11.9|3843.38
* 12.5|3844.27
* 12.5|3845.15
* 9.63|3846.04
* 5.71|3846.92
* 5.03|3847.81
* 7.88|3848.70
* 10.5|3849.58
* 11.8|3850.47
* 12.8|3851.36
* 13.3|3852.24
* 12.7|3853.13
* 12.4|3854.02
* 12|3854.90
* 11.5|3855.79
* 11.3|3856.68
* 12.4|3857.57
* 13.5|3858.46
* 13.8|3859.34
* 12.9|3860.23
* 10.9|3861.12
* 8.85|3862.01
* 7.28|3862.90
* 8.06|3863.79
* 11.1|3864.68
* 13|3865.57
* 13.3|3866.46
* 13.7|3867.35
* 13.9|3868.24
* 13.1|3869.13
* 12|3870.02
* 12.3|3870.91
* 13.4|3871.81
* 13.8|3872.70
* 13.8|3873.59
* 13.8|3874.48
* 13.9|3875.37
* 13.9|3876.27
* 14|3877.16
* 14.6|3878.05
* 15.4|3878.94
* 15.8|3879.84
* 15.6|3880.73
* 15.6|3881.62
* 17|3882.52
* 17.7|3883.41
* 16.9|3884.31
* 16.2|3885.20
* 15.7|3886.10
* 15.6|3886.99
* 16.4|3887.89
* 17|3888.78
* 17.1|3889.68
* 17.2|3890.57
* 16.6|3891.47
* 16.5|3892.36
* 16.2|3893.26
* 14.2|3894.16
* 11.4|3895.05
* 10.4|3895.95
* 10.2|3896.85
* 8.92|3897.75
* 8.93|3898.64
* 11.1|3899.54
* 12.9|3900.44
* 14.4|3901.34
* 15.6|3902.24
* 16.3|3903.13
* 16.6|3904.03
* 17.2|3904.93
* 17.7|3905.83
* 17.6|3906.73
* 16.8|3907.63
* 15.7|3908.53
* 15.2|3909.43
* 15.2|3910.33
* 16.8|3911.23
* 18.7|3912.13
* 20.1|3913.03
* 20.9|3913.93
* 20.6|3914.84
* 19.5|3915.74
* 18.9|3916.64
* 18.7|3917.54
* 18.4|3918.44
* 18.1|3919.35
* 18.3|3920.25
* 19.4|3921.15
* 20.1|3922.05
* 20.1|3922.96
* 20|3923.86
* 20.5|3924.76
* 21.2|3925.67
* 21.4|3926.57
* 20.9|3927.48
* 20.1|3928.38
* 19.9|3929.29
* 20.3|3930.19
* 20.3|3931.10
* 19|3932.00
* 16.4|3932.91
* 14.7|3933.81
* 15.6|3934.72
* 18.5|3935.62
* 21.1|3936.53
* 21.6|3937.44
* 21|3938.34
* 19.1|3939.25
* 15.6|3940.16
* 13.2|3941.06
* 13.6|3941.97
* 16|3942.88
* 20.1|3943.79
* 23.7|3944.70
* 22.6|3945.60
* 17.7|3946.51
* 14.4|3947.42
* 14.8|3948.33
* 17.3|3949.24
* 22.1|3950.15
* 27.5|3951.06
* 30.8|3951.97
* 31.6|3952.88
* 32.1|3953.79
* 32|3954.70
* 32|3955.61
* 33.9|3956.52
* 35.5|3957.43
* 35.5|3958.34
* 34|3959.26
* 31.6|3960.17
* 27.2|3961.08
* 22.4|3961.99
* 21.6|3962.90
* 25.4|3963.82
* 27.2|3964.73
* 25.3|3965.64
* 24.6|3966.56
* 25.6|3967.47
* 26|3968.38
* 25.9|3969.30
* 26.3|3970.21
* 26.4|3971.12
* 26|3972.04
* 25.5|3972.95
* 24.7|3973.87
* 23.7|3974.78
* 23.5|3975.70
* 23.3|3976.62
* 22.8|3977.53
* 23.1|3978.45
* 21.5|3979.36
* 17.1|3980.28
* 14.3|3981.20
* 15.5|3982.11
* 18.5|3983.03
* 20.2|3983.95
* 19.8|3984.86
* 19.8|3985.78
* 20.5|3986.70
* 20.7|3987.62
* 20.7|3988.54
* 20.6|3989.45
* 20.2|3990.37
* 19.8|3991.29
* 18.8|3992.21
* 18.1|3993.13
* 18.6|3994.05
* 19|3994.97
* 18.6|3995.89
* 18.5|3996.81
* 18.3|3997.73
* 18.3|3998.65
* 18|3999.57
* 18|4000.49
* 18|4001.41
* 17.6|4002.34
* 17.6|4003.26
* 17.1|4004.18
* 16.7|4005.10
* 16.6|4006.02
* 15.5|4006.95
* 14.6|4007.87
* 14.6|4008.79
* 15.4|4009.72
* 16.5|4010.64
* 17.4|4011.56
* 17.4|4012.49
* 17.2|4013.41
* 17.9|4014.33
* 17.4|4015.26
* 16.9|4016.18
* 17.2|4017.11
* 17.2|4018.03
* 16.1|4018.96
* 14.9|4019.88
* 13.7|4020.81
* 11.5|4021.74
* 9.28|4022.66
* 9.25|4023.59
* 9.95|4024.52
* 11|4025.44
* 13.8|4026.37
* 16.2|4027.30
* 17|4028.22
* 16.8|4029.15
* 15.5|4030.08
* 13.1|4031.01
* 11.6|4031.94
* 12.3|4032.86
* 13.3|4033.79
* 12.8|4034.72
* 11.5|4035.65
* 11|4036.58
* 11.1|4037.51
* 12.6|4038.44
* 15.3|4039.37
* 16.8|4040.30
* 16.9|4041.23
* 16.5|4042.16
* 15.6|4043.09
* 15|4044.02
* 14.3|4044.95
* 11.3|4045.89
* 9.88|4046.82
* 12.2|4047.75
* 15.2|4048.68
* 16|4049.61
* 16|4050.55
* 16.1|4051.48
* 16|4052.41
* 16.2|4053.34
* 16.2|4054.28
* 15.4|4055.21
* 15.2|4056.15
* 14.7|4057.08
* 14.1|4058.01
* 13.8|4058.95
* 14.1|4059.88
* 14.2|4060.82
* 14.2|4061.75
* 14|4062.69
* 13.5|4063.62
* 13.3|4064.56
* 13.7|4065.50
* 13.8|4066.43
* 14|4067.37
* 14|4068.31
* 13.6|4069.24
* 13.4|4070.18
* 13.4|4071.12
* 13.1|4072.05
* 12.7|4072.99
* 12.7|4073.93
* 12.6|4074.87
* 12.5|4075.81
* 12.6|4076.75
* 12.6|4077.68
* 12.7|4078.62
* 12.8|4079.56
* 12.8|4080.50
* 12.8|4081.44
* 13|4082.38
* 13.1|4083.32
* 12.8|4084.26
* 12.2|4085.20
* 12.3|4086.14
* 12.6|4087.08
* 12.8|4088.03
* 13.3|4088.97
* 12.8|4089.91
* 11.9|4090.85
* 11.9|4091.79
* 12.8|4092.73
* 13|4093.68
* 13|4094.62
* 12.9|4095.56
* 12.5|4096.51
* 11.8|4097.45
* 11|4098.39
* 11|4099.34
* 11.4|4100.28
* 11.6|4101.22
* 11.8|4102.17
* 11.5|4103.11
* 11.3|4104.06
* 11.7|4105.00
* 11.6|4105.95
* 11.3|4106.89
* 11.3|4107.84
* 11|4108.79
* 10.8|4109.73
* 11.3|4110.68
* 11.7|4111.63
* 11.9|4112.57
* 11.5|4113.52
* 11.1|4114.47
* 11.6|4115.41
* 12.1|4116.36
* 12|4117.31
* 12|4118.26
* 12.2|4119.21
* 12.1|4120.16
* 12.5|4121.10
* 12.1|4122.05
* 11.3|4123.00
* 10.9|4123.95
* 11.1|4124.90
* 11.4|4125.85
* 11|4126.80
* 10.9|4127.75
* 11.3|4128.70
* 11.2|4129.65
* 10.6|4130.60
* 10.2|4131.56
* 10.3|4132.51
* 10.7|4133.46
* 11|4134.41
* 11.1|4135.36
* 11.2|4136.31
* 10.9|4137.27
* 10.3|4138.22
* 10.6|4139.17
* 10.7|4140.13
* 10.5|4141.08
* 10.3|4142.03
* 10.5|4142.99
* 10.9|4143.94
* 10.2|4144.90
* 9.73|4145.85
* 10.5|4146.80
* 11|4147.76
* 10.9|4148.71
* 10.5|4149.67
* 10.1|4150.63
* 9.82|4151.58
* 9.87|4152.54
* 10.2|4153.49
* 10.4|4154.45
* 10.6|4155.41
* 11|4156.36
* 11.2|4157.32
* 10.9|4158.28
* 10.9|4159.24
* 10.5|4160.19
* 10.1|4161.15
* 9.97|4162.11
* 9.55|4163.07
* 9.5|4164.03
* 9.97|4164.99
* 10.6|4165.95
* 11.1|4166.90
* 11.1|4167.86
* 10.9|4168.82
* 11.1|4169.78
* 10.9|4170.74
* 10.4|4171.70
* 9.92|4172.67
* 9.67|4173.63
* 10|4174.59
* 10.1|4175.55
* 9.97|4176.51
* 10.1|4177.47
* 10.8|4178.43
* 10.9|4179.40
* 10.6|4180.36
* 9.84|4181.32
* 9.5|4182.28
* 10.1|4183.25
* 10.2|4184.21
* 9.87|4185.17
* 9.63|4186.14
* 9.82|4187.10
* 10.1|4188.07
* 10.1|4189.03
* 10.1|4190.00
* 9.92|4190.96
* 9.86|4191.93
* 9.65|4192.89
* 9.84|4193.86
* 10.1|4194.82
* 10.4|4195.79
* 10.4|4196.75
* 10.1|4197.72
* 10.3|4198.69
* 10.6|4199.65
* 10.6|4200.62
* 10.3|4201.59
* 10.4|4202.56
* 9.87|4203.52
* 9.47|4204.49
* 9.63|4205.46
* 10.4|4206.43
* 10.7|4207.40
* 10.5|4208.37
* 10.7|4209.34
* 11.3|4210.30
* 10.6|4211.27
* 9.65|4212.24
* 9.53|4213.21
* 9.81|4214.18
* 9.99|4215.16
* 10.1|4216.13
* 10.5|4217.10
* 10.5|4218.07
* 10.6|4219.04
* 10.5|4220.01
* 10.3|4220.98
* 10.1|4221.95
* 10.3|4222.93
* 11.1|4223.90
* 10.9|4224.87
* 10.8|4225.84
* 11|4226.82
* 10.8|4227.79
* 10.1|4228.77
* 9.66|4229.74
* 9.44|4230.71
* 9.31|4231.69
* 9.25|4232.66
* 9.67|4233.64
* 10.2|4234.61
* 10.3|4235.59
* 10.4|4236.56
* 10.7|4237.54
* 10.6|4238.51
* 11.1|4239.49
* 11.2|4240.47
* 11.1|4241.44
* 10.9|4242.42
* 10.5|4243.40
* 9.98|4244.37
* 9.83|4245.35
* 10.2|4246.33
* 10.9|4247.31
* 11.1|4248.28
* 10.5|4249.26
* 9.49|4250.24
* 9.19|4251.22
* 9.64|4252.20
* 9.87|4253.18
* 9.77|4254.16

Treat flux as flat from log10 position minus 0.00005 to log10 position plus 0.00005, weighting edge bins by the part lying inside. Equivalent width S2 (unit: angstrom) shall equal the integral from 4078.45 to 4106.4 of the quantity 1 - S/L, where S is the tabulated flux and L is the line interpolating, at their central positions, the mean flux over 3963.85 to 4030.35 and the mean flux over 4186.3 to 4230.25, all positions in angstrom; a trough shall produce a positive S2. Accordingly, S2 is 4.9 angstrom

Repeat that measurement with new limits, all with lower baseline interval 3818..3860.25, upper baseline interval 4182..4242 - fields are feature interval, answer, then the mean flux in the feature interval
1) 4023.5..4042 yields -4.6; 13.5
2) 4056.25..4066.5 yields -3.1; 14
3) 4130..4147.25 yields -0.1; 10.6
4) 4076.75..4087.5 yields -2.0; 12.7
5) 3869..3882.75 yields -3.5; 14.2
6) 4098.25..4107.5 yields -0.7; 11.4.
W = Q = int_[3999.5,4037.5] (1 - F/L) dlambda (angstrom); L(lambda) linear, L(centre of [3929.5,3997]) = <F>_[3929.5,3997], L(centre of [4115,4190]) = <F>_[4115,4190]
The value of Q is 8.1 angstrom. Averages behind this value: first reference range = 22.3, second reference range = 10.6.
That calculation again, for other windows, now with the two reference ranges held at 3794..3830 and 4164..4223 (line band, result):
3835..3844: 0.2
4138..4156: 0.0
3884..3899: -4.4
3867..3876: -1.7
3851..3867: -0.7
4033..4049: -4.3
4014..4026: -3.6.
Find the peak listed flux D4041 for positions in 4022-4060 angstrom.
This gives 17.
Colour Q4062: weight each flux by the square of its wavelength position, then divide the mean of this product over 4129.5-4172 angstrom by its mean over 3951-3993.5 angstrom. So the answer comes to 0.47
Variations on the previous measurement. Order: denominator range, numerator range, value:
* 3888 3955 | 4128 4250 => 0.65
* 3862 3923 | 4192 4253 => 0.79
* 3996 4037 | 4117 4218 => 0.74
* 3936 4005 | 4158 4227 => 0.52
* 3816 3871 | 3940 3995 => 2.14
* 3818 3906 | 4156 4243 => 0.95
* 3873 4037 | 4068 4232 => 0.65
